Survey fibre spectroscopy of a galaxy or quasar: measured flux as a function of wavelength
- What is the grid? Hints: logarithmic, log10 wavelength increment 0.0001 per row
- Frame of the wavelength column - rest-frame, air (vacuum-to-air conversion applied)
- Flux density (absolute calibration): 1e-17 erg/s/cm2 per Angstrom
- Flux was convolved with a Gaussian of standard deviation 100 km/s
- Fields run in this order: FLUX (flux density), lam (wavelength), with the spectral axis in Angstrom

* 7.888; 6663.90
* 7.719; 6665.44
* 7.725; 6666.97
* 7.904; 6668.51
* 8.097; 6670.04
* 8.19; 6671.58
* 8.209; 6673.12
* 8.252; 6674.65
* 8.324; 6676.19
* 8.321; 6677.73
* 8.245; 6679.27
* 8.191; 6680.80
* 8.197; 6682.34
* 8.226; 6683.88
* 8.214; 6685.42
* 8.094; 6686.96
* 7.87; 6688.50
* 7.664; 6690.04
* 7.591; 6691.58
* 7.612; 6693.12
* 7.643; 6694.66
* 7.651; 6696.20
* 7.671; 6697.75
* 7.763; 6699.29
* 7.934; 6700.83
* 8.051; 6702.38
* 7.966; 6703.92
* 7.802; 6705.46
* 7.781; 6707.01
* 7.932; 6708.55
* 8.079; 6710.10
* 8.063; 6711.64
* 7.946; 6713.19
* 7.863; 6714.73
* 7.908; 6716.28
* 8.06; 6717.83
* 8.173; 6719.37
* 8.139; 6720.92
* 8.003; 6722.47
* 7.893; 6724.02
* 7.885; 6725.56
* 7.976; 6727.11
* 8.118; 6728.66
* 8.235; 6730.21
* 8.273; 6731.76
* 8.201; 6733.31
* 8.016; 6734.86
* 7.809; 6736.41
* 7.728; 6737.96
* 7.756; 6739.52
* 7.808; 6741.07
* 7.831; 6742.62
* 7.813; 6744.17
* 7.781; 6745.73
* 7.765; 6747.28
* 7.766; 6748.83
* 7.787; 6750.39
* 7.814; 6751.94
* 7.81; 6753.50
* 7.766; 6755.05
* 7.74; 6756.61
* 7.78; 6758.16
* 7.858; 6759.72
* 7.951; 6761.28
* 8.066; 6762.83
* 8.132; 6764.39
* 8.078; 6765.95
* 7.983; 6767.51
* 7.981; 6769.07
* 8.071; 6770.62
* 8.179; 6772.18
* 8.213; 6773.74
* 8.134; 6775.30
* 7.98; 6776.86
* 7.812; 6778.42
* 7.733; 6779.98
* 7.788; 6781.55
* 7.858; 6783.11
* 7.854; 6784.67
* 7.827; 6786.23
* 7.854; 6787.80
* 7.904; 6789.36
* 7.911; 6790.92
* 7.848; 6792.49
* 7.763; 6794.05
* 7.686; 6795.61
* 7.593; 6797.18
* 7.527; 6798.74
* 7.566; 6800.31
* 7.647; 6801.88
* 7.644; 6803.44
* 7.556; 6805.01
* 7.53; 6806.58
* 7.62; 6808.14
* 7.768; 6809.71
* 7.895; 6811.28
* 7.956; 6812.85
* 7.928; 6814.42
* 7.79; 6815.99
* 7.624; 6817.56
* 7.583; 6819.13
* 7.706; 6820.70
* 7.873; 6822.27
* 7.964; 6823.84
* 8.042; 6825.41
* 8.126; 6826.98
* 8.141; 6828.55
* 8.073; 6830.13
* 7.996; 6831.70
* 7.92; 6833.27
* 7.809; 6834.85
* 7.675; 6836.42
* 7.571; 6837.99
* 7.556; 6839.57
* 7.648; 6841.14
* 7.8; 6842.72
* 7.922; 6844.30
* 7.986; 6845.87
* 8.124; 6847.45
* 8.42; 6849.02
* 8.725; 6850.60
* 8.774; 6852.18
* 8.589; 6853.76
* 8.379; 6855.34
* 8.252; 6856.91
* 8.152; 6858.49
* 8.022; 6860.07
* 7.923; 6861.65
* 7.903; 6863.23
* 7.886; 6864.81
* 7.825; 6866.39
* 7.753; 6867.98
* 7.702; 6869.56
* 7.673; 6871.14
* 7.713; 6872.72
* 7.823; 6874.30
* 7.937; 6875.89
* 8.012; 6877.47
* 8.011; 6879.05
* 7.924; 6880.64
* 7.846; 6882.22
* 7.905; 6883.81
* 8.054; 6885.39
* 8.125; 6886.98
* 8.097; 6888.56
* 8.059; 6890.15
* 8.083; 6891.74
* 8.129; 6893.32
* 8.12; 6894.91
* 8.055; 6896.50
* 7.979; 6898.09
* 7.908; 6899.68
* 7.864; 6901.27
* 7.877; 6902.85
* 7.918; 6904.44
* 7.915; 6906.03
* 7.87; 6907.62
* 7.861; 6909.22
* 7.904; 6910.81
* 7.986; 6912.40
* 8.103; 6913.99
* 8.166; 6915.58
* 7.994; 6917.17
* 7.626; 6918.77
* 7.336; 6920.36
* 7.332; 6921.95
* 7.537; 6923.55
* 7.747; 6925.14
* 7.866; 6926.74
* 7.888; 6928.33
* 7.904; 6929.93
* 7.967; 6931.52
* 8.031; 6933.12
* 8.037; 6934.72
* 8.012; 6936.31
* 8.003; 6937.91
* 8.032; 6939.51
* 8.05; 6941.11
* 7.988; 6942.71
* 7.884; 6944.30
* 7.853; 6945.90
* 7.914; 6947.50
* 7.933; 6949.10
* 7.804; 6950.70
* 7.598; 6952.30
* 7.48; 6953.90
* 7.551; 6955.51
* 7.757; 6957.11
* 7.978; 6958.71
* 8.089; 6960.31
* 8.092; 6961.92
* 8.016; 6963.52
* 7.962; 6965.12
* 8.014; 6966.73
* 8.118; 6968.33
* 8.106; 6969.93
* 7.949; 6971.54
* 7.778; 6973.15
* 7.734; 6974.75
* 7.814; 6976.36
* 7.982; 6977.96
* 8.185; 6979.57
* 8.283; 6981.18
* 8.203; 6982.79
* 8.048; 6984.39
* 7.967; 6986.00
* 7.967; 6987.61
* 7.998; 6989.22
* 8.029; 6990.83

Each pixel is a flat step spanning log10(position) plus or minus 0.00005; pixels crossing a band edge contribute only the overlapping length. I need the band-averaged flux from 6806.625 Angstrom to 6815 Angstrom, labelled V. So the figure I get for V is 7.81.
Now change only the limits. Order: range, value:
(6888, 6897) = 8.09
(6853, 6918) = 7.98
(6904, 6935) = 7.84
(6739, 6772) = 7.88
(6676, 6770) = 7.94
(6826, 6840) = 7.88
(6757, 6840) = 7.85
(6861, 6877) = 7.82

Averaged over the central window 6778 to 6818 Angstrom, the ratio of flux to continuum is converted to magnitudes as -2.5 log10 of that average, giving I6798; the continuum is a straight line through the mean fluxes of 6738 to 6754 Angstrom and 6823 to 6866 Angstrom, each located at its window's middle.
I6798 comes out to 0.02 mag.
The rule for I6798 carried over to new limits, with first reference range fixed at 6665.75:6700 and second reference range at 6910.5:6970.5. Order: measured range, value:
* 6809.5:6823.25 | 0.019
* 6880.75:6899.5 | -0.017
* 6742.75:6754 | 0.023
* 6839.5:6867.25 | -0.027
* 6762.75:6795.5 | 0.000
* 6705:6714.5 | 0.005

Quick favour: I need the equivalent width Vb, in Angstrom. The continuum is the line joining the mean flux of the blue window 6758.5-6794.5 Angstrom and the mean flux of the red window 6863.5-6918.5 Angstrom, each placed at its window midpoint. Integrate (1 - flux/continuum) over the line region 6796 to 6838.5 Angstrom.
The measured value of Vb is 0.9 Angstrom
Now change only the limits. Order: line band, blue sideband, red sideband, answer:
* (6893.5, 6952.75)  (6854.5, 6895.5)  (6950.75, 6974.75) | 0.2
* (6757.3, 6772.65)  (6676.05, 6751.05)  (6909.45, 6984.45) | -0.1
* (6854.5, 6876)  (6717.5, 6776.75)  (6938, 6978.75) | 0.0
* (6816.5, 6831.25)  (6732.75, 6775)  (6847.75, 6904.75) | 0.1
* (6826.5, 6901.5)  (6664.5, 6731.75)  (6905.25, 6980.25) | -0.8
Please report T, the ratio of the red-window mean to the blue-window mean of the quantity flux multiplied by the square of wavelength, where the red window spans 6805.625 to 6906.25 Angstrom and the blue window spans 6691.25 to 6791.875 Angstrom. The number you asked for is 1.04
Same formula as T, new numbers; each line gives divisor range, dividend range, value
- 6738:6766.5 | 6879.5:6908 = 1.06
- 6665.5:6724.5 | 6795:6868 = 1.03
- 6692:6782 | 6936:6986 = 1.07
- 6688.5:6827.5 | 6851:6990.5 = 1.06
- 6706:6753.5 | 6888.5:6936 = 1.05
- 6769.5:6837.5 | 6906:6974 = 1.05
